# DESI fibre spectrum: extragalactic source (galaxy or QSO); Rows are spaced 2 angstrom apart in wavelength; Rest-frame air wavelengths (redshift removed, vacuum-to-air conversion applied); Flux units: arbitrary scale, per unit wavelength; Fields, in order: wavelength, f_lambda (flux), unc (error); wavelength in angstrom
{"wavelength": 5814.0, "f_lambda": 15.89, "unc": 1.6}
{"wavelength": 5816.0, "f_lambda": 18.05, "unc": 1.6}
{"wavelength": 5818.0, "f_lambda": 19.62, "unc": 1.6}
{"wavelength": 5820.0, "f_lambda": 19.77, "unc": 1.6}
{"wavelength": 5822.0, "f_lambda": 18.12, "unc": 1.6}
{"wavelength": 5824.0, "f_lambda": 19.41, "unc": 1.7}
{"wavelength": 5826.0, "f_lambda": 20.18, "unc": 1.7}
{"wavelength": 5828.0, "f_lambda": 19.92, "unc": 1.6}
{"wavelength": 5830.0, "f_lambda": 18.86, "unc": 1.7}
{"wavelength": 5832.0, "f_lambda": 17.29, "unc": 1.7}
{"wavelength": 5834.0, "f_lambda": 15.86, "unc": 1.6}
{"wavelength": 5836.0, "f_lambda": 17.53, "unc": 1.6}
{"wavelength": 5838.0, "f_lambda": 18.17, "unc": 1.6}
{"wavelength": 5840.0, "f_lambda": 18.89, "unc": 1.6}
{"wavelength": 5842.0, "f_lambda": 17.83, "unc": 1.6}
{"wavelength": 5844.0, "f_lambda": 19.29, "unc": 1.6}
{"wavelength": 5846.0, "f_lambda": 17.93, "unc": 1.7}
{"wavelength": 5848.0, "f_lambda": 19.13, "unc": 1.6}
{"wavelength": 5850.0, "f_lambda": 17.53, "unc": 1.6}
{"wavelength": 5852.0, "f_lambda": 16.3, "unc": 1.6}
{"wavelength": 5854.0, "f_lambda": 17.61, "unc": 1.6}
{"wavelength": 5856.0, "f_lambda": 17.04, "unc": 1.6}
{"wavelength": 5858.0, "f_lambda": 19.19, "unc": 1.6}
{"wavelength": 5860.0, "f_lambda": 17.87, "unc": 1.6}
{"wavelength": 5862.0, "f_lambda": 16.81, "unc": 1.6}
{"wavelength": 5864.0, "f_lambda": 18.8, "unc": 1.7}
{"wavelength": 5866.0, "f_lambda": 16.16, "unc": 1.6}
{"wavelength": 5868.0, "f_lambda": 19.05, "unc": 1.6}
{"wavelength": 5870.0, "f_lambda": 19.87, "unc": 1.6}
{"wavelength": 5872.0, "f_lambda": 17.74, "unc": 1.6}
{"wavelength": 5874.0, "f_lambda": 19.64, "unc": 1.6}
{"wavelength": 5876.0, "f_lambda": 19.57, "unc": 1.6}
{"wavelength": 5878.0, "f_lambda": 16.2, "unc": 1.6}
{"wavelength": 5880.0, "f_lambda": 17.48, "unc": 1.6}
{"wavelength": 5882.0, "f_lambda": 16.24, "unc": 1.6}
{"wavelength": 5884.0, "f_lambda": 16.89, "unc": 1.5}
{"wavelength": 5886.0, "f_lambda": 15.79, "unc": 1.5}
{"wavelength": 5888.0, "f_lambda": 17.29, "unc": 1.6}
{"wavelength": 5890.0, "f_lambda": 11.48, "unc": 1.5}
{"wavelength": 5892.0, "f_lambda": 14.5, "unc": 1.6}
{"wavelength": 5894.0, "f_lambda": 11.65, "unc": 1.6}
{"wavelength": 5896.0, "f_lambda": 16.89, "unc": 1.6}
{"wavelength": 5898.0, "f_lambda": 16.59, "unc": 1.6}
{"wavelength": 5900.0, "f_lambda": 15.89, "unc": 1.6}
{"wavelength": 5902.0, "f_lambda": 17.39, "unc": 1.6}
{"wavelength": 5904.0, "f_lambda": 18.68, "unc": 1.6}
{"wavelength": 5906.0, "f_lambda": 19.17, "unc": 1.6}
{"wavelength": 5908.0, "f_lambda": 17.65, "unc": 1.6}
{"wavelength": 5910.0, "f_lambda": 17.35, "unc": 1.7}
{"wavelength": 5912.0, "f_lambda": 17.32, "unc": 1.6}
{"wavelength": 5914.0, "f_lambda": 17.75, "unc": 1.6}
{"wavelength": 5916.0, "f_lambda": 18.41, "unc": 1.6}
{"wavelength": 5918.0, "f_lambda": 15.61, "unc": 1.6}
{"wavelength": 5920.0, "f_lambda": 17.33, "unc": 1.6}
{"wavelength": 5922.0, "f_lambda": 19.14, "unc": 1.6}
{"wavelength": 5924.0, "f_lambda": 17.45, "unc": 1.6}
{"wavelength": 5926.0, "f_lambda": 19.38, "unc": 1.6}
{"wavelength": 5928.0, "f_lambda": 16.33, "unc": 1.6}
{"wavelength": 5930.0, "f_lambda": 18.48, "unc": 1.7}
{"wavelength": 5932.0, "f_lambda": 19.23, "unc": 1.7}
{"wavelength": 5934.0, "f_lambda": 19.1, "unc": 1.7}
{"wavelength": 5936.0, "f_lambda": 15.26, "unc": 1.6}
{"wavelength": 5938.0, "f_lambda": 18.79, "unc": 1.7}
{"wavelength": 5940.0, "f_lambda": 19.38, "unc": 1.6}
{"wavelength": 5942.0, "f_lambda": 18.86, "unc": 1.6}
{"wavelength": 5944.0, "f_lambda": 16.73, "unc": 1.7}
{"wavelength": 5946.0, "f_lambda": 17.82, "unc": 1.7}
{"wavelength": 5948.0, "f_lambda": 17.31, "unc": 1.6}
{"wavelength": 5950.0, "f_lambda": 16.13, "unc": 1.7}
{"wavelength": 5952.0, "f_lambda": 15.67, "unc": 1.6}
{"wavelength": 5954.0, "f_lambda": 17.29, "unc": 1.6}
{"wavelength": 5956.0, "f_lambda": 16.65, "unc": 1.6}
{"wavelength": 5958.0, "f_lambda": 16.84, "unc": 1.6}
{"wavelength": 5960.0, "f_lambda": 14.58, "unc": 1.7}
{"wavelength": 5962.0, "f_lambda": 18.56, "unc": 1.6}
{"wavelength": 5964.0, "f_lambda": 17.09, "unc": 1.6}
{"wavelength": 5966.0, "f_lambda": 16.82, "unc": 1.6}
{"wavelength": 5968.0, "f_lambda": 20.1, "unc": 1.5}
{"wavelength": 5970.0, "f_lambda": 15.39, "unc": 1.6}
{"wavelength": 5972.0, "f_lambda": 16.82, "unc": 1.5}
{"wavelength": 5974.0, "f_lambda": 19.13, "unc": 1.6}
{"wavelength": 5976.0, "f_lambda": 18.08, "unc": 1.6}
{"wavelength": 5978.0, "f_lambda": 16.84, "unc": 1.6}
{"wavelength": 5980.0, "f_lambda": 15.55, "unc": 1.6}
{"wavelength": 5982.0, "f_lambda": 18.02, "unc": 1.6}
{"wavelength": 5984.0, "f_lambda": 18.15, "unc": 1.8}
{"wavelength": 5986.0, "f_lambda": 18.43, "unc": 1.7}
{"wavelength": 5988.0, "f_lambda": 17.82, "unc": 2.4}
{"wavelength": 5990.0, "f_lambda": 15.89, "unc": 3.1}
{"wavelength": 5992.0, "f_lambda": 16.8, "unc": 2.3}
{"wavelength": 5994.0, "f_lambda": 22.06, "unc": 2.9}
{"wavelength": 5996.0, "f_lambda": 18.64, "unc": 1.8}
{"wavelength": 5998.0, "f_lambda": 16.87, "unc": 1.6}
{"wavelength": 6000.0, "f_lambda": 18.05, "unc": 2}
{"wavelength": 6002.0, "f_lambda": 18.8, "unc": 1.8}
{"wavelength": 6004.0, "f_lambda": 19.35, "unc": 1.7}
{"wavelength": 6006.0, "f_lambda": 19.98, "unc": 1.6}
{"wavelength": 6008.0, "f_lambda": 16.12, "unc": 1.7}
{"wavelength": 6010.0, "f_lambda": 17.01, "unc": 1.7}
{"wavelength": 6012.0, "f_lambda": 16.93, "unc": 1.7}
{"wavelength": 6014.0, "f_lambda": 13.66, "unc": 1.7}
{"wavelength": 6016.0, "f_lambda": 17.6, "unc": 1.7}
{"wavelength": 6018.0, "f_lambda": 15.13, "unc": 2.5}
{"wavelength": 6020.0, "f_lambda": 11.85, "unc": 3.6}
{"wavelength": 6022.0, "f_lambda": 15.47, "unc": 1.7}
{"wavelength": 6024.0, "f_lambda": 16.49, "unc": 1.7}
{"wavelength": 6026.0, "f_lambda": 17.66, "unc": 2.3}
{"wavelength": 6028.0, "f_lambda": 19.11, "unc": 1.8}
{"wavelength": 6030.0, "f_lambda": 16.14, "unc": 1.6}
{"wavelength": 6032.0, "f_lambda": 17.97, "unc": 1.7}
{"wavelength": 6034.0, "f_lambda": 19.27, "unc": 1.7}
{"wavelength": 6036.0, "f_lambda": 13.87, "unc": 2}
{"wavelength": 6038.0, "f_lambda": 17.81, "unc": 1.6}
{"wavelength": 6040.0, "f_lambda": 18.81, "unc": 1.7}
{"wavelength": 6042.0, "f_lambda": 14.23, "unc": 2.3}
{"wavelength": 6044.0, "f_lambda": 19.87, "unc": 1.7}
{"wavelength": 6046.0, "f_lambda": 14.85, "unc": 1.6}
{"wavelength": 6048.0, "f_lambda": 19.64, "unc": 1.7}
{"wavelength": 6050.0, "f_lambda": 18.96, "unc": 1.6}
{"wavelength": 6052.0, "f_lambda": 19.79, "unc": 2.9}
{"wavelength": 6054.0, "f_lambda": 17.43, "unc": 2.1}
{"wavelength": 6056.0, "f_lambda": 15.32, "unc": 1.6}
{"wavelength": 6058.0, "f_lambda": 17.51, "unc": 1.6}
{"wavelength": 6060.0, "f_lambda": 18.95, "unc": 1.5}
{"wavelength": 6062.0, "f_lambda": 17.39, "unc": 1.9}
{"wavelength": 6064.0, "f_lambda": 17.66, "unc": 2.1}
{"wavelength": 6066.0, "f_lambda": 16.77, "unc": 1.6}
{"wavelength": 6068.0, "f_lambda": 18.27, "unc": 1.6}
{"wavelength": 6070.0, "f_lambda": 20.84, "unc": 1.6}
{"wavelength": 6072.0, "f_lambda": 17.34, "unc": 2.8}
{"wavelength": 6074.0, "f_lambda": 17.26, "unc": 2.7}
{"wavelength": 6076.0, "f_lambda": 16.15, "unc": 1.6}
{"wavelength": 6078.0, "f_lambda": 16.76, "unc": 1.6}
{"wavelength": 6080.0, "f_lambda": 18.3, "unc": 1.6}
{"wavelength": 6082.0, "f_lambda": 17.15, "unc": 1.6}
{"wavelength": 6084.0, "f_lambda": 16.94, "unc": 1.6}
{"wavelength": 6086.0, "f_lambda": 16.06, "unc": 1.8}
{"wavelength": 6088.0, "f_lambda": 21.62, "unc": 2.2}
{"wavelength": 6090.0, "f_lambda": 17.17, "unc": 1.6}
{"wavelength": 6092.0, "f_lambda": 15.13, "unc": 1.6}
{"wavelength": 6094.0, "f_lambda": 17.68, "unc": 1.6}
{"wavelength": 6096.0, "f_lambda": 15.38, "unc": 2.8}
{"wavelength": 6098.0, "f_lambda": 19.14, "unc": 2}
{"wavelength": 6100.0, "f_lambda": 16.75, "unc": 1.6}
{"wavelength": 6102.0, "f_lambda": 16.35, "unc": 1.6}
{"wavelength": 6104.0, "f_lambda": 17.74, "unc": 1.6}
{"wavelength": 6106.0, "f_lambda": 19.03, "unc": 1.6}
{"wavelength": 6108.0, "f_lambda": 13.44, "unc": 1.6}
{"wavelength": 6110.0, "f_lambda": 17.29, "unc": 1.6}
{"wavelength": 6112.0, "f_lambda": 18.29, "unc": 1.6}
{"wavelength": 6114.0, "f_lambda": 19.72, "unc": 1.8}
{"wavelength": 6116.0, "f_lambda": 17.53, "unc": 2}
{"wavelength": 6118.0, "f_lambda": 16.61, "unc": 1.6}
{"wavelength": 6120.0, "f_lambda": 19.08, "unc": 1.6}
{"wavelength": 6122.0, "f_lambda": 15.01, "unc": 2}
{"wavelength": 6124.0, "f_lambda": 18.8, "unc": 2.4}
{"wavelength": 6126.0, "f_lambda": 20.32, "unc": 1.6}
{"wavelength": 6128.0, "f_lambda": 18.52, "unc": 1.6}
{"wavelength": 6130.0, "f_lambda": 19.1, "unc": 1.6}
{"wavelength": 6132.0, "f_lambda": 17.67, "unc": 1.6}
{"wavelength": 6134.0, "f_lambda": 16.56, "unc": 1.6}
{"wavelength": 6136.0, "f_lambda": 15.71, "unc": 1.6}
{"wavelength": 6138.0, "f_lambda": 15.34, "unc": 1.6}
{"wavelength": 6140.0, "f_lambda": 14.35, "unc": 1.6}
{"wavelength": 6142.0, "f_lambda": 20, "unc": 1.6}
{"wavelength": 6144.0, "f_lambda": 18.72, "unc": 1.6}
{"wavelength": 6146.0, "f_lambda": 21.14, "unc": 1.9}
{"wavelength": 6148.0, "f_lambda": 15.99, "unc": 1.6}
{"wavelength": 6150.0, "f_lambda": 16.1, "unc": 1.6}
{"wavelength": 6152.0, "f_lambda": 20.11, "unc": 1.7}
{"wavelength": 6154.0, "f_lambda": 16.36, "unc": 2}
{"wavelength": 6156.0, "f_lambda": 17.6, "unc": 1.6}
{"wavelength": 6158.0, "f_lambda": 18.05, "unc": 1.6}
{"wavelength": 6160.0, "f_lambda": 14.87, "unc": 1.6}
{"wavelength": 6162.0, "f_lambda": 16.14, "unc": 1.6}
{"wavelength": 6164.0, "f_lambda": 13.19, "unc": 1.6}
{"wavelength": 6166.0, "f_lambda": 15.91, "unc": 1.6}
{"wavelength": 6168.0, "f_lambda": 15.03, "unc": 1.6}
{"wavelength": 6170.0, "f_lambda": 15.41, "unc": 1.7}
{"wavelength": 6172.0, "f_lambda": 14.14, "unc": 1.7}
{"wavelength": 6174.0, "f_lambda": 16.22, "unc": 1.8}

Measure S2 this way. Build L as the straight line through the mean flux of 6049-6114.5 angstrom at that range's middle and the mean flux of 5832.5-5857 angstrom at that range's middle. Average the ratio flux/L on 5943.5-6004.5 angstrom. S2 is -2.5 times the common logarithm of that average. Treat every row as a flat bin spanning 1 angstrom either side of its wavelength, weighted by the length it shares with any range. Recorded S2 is 0.01 mag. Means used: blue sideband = 17.7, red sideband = 17.5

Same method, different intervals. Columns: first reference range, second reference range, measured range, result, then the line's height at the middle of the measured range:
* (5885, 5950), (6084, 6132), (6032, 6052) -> -0.01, 17.5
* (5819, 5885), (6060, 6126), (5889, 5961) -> 0.05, 17.9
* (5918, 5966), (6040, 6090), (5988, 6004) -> -0.04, 17.6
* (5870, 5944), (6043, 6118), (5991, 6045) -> 0.02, 17.5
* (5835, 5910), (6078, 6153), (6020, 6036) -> 0.04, 17.5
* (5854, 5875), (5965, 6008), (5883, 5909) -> 0.13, 18.1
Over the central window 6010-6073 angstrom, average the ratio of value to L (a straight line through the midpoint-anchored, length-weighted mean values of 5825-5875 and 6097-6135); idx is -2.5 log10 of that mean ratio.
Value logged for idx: 0.04 mag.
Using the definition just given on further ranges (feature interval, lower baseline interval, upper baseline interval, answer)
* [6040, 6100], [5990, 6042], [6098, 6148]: -0.01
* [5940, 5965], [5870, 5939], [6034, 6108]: 0.01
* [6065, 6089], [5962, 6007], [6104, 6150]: 0.00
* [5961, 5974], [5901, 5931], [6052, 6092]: 0.01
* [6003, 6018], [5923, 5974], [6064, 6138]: 0.02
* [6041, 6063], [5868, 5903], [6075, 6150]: -0.02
